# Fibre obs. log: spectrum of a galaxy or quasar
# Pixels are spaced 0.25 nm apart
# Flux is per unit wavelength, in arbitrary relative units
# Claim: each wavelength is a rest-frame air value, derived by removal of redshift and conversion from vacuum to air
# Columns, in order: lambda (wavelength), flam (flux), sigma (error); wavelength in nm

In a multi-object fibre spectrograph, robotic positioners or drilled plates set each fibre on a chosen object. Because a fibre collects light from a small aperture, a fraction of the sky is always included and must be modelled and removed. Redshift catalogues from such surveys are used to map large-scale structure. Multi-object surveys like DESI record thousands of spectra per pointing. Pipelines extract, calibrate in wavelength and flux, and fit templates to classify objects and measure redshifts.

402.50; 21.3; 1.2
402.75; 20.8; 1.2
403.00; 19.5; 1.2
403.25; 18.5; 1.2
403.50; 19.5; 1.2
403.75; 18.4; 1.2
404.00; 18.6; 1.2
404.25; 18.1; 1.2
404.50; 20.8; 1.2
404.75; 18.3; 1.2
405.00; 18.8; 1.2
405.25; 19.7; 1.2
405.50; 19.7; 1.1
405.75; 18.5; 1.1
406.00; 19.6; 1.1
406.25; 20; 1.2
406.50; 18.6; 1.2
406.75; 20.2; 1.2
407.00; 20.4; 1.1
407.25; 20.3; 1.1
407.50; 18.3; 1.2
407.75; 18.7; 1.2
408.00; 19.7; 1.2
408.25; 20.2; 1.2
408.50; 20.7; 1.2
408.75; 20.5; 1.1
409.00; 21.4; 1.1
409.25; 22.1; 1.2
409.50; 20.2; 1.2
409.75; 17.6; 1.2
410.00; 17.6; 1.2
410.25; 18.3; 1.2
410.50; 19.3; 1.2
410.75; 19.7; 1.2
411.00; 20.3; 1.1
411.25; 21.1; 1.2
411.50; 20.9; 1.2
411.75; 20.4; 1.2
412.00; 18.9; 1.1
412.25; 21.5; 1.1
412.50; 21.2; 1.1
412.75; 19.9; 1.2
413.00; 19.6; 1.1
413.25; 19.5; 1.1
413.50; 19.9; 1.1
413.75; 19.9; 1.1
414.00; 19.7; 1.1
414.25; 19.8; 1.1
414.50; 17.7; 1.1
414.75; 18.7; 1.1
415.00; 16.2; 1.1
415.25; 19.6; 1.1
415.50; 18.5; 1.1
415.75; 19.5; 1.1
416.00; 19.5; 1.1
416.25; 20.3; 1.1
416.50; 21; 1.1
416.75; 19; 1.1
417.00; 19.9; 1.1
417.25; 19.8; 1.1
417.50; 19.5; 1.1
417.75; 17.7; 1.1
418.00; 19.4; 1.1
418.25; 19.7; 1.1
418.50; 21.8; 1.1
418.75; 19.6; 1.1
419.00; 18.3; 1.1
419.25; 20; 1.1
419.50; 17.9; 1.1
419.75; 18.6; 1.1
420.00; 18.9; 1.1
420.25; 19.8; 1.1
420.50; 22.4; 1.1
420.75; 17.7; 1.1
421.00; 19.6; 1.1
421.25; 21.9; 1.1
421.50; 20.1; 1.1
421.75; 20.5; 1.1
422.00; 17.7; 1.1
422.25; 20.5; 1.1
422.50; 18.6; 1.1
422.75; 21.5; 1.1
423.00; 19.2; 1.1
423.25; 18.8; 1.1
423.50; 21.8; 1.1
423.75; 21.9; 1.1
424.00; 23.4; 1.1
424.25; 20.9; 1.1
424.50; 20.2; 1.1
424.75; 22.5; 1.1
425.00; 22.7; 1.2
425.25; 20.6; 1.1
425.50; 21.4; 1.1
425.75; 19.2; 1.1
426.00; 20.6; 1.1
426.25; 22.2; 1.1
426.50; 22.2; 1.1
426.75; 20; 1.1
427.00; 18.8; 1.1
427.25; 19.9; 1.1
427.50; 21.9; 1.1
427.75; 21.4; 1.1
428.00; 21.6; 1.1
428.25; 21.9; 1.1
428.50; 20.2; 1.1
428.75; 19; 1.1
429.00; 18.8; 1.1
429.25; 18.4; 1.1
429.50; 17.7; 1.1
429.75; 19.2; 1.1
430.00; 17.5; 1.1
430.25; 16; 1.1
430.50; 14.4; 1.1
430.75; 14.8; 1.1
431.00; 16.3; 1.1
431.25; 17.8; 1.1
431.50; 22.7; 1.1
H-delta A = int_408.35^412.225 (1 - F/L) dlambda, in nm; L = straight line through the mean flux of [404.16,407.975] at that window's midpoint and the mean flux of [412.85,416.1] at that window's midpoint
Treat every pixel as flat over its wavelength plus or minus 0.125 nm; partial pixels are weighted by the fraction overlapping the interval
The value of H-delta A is -0.15 nm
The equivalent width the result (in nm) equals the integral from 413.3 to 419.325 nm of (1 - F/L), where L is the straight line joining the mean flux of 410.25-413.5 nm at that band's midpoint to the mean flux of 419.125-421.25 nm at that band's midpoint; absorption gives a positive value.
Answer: 0.13 nm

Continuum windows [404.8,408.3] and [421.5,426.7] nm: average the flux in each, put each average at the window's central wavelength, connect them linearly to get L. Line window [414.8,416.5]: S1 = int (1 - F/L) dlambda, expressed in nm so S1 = 0.09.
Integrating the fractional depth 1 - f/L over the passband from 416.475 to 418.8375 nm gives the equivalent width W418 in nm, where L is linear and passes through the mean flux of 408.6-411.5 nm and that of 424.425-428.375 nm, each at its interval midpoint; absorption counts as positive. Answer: 0.09 nm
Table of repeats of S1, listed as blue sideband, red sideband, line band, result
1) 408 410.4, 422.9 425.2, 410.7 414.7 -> 0.037 nm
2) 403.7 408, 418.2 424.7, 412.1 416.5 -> 0.043 nm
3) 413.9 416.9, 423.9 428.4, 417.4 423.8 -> 0.125 nm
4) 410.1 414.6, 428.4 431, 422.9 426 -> -0.480 nm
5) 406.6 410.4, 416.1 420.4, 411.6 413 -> -0.048 nm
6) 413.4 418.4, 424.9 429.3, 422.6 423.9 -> -0.032 nm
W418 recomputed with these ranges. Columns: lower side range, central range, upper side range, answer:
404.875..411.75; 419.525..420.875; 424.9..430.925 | 0.02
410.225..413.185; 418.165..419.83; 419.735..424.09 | 0.06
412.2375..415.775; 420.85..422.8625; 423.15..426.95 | 0.06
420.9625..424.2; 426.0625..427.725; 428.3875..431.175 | -0.19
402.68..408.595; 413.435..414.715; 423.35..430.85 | 0.02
